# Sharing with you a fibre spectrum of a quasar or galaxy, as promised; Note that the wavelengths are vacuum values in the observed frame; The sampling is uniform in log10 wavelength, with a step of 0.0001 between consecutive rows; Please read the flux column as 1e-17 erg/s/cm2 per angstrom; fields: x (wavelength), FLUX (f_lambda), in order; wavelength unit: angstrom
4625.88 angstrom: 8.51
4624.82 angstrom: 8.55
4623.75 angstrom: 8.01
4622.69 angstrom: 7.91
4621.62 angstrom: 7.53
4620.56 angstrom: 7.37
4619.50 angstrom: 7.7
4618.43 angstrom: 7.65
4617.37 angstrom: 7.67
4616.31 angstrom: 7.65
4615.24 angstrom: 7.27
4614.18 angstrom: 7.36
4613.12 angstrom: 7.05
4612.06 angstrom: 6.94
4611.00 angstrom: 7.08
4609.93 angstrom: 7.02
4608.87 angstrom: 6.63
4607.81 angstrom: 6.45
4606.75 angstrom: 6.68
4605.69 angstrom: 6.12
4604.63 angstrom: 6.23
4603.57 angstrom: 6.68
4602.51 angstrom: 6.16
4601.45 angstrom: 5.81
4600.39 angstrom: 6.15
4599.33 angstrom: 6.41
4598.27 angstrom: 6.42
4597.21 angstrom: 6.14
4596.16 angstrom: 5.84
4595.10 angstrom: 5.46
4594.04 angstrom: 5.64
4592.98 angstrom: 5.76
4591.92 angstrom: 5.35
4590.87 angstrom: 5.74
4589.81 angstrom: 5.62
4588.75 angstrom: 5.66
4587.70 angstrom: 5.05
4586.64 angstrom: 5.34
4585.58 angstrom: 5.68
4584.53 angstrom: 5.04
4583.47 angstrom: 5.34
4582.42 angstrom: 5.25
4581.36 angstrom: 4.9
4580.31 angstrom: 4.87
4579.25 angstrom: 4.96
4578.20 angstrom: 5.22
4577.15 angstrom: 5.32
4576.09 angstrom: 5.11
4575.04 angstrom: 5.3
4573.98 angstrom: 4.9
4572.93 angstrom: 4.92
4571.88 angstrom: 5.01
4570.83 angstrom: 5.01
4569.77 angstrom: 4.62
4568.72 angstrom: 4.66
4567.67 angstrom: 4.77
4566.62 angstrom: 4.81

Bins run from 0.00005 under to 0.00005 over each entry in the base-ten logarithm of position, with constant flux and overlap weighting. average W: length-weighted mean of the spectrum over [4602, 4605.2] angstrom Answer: 6.36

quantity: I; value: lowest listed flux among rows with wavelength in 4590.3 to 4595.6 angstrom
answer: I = 5.35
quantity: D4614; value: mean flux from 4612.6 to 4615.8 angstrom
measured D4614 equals 7.23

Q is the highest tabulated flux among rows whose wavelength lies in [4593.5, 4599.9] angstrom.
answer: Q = 6.42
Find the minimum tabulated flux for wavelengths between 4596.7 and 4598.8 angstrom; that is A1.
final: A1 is 6.14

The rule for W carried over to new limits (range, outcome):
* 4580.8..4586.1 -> 5.25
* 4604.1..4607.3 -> 6.35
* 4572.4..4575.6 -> 5.05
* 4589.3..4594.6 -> 5.62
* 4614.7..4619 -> 7.55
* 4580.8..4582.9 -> 5.07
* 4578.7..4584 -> 5.07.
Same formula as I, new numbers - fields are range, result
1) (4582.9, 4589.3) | 5.04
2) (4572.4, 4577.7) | 4.9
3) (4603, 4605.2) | 6.23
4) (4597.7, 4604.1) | 5.81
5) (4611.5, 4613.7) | 6.94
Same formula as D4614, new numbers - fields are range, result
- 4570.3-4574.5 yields 4.97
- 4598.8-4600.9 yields 6.28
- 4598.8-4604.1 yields 6.24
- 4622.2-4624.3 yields 7.96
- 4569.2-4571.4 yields 4.81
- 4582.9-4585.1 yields 5.22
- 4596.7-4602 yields 6.18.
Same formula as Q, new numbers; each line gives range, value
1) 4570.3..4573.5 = 5.01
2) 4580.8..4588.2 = 5.68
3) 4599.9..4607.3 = 6.68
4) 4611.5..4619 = 7.67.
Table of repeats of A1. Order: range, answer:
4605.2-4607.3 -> 6.12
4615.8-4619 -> 7.65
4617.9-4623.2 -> 7.37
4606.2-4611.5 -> 6.45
